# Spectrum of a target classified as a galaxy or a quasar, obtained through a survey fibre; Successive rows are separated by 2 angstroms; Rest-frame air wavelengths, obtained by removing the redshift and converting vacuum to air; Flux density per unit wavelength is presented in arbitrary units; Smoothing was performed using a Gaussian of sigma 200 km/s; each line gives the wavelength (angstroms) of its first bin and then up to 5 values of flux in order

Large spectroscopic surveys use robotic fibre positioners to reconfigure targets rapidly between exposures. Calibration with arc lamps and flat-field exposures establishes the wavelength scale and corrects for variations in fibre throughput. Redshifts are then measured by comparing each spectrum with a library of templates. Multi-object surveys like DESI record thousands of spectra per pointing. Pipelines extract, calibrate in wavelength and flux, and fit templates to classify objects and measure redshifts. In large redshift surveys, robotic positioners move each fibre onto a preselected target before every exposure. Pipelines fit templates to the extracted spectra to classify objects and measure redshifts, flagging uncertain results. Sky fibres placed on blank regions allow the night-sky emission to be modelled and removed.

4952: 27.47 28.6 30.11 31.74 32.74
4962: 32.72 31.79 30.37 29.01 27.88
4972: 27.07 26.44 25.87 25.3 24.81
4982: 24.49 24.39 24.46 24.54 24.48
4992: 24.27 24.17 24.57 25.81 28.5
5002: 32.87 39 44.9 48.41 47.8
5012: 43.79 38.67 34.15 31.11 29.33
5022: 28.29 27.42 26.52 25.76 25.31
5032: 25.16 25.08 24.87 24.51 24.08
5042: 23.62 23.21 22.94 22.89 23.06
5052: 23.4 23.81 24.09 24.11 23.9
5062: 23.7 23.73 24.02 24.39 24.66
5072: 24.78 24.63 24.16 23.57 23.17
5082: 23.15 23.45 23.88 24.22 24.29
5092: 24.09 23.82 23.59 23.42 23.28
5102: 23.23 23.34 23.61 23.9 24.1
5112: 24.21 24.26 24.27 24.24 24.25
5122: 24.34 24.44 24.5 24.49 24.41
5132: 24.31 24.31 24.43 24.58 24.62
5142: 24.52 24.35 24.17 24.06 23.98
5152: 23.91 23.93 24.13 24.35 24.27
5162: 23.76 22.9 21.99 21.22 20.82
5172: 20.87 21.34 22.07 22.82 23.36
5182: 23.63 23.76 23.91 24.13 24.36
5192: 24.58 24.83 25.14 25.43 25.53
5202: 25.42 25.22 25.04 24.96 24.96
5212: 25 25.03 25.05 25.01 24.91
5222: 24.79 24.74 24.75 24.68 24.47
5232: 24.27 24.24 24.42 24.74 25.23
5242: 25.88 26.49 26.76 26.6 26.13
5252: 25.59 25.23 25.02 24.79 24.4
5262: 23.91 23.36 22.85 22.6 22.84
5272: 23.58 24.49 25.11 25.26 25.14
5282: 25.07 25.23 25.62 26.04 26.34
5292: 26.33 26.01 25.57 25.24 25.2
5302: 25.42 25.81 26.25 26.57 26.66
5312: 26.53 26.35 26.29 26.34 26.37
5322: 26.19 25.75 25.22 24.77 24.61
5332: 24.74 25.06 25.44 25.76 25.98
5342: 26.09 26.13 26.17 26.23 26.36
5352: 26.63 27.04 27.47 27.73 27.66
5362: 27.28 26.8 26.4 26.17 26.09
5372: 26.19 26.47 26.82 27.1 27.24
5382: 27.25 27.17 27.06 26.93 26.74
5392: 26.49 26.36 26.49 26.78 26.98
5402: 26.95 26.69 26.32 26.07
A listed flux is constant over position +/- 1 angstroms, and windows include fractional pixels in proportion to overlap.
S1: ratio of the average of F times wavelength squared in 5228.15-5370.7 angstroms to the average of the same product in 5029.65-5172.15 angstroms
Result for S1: 1.16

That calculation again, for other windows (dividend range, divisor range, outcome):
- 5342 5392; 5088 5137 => 1.23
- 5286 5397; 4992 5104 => 1.09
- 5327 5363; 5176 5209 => 1.14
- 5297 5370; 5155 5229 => 1.15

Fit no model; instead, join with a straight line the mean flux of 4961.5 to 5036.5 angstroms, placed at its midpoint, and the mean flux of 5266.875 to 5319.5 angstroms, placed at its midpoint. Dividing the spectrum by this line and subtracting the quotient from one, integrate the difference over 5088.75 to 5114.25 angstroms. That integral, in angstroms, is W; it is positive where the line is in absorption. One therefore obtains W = 4.0 angstroms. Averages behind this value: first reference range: 29.7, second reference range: 25.5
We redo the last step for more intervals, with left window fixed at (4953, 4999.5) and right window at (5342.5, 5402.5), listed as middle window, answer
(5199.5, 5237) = 2.9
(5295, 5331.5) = 1.4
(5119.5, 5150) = 3.0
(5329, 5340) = 0.7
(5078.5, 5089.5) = 1.4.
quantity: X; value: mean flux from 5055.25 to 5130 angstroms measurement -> 24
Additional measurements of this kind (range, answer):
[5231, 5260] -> 25.4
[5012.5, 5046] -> 27.4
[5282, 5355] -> 25.9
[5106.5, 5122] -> 24.2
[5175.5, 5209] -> 24.4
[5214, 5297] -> 25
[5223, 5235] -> 24.5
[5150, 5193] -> 23.2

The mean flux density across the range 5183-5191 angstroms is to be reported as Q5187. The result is 24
